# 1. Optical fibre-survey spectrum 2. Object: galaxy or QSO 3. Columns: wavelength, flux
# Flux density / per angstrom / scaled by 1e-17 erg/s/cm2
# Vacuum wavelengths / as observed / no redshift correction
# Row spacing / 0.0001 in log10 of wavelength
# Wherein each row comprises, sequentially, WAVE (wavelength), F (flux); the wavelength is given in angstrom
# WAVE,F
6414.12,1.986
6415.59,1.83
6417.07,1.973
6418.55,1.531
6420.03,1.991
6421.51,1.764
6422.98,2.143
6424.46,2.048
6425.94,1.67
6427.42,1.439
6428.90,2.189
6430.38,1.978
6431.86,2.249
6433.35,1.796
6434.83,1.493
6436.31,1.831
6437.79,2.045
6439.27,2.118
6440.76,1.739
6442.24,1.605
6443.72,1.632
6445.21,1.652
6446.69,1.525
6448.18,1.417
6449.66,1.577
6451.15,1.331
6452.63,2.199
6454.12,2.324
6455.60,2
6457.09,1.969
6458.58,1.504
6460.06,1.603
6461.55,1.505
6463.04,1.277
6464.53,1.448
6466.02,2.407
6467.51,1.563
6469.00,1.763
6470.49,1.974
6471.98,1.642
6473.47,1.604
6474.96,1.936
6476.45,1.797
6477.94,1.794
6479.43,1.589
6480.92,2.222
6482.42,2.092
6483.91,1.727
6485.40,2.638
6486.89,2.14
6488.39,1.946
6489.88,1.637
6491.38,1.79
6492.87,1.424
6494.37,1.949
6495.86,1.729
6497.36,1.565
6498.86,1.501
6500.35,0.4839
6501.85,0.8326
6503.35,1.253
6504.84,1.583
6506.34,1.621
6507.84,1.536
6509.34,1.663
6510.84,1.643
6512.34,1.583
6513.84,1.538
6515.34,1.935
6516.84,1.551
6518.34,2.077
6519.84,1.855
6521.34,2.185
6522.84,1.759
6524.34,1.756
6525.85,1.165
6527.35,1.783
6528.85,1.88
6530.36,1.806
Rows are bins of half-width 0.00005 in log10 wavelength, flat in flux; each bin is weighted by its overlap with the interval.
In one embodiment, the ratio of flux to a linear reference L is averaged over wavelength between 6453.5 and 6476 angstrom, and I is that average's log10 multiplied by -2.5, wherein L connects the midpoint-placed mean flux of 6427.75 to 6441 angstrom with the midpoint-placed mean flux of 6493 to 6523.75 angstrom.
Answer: 0.01 mag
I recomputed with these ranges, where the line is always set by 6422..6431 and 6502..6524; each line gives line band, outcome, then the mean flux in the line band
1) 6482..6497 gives -0.092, 1.89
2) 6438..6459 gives 0.049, 1.77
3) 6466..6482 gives -0.026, 1.82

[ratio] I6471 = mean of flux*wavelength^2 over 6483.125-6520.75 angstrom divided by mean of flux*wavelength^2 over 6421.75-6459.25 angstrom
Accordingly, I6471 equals 0.93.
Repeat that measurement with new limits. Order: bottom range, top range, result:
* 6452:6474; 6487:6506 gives 0.85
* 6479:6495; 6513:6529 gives 0.93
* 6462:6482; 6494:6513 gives 0.82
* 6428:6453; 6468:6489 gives 1.09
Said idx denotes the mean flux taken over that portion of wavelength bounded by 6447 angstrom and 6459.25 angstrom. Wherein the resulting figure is 1.78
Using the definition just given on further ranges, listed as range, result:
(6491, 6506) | 1.41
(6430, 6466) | 1.75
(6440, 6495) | 1.78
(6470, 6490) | 1.92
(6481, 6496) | 1.93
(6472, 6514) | 1.67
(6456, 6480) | 1.72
